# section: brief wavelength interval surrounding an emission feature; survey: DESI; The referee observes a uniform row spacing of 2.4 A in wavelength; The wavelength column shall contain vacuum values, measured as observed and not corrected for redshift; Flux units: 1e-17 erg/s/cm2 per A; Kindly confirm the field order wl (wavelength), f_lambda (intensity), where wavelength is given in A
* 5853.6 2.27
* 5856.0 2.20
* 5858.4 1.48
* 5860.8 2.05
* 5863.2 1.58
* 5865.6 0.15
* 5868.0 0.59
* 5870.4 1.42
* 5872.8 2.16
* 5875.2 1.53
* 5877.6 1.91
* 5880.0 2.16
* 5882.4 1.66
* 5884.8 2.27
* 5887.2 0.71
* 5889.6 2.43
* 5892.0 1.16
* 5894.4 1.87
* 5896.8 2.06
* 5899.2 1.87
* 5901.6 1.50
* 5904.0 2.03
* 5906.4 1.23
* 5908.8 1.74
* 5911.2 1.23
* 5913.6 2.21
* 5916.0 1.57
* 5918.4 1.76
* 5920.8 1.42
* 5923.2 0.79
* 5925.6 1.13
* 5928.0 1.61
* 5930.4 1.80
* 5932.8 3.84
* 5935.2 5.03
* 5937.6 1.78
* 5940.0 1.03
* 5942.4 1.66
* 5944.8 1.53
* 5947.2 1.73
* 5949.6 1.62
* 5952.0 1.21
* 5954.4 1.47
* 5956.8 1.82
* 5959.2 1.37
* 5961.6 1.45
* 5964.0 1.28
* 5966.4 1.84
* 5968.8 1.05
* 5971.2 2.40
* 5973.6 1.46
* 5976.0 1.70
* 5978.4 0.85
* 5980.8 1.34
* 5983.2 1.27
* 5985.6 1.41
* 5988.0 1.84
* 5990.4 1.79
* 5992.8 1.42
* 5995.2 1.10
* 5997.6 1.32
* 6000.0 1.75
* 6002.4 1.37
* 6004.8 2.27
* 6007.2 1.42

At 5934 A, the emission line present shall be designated H-beta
